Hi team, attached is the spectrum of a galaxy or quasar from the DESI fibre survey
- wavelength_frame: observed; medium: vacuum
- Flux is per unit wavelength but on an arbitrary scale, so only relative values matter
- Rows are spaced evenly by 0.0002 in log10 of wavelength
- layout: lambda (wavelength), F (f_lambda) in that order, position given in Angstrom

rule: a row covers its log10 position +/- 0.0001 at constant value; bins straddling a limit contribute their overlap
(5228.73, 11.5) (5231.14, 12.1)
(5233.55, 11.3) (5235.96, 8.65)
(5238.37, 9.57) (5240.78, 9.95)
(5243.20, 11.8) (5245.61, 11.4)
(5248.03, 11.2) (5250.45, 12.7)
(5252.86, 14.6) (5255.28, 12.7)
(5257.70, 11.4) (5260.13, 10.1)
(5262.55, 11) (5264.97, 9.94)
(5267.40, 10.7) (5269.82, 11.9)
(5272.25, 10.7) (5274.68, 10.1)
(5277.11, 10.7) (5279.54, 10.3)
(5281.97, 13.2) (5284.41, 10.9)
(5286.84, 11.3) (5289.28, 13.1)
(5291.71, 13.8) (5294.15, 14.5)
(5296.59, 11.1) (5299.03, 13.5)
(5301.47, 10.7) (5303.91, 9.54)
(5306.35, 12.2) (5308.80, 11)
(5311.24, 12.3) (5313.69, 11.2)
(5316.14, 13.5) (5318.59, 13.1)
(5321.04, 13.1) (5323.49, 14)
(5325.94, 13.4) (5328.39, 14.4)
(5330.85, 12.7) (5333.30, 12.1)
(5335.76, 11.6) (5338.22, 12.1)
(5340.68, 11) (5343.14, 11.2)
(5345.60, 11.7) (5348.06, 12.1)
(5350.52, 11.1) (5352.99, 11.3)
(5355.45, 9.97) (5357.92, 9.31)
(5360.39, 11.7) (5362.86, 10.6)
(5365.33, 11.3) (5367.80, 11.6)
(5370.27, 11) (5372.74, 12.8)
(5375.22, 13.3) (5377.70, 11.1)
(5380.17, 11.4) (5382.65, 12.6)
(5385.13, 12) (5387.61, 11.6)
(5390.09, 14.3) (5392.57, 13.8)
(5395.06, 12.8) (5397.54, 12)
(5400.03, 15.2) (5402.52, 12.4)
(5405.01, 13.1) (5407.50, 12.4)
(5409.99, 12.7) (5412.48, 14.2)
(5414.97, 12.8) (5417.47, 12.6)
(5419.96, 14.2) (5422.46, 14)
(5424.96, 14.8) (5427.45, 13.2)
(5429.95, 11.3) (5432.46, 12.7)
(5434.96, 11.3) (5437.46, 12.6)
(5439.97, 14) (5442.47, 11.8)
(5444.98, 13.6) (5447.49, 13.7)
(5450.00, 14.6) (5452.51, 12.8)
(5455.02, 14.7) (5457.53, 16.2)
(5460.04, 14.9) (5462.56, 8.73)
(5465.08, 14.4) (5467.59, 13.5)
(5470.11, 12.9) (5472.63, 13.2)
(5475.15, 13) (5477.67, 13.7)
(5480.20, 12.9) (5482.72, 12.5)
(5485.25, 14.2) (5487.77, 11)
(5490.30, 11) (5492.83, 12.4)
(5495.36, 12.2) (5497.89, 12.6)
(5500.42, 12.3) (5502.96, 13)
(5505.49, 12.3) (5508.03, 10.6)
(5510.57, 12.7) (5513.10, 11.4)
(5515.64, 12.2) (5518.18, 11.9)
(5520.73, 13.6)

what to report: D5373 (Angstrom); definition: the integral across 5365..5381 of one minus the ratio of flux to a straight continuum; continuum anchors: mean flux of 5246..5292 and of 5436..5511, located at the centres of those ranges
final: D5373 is 0.6 Angstrom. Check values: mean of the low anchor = 11.5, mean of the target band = 11.8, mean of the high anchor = 12.9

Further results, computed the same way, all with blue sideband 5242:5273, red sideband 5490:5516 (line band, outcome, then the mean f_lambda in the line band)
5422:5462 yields -4.9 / 13.4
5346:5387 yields 1.2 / 11.5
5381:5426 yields -4.9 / 13.2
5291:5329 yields -2.8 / 12.5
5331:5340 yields -0.2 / 12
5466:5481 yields -1.5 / 13.2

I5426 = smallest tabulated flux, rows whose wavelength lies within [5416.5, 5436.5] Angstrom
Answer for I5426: 11.3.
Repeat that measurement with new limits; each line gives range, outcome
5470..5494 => 11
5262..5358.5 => 9.31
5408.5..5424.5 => 12.6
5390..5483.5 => 8.73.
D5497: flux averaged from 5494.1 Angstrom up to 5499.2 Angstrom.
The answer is 12.4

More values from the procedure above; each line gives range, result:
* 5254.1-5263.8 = 11.3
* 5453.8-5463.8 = 13.6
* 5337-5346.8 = 11.5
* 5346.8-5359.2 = 10.8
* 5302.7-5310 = 10.9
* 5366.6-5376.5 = 12.2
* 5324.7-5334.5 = 13.2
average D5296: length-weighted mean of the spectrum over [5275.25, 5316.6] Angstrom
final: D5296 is 11.9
